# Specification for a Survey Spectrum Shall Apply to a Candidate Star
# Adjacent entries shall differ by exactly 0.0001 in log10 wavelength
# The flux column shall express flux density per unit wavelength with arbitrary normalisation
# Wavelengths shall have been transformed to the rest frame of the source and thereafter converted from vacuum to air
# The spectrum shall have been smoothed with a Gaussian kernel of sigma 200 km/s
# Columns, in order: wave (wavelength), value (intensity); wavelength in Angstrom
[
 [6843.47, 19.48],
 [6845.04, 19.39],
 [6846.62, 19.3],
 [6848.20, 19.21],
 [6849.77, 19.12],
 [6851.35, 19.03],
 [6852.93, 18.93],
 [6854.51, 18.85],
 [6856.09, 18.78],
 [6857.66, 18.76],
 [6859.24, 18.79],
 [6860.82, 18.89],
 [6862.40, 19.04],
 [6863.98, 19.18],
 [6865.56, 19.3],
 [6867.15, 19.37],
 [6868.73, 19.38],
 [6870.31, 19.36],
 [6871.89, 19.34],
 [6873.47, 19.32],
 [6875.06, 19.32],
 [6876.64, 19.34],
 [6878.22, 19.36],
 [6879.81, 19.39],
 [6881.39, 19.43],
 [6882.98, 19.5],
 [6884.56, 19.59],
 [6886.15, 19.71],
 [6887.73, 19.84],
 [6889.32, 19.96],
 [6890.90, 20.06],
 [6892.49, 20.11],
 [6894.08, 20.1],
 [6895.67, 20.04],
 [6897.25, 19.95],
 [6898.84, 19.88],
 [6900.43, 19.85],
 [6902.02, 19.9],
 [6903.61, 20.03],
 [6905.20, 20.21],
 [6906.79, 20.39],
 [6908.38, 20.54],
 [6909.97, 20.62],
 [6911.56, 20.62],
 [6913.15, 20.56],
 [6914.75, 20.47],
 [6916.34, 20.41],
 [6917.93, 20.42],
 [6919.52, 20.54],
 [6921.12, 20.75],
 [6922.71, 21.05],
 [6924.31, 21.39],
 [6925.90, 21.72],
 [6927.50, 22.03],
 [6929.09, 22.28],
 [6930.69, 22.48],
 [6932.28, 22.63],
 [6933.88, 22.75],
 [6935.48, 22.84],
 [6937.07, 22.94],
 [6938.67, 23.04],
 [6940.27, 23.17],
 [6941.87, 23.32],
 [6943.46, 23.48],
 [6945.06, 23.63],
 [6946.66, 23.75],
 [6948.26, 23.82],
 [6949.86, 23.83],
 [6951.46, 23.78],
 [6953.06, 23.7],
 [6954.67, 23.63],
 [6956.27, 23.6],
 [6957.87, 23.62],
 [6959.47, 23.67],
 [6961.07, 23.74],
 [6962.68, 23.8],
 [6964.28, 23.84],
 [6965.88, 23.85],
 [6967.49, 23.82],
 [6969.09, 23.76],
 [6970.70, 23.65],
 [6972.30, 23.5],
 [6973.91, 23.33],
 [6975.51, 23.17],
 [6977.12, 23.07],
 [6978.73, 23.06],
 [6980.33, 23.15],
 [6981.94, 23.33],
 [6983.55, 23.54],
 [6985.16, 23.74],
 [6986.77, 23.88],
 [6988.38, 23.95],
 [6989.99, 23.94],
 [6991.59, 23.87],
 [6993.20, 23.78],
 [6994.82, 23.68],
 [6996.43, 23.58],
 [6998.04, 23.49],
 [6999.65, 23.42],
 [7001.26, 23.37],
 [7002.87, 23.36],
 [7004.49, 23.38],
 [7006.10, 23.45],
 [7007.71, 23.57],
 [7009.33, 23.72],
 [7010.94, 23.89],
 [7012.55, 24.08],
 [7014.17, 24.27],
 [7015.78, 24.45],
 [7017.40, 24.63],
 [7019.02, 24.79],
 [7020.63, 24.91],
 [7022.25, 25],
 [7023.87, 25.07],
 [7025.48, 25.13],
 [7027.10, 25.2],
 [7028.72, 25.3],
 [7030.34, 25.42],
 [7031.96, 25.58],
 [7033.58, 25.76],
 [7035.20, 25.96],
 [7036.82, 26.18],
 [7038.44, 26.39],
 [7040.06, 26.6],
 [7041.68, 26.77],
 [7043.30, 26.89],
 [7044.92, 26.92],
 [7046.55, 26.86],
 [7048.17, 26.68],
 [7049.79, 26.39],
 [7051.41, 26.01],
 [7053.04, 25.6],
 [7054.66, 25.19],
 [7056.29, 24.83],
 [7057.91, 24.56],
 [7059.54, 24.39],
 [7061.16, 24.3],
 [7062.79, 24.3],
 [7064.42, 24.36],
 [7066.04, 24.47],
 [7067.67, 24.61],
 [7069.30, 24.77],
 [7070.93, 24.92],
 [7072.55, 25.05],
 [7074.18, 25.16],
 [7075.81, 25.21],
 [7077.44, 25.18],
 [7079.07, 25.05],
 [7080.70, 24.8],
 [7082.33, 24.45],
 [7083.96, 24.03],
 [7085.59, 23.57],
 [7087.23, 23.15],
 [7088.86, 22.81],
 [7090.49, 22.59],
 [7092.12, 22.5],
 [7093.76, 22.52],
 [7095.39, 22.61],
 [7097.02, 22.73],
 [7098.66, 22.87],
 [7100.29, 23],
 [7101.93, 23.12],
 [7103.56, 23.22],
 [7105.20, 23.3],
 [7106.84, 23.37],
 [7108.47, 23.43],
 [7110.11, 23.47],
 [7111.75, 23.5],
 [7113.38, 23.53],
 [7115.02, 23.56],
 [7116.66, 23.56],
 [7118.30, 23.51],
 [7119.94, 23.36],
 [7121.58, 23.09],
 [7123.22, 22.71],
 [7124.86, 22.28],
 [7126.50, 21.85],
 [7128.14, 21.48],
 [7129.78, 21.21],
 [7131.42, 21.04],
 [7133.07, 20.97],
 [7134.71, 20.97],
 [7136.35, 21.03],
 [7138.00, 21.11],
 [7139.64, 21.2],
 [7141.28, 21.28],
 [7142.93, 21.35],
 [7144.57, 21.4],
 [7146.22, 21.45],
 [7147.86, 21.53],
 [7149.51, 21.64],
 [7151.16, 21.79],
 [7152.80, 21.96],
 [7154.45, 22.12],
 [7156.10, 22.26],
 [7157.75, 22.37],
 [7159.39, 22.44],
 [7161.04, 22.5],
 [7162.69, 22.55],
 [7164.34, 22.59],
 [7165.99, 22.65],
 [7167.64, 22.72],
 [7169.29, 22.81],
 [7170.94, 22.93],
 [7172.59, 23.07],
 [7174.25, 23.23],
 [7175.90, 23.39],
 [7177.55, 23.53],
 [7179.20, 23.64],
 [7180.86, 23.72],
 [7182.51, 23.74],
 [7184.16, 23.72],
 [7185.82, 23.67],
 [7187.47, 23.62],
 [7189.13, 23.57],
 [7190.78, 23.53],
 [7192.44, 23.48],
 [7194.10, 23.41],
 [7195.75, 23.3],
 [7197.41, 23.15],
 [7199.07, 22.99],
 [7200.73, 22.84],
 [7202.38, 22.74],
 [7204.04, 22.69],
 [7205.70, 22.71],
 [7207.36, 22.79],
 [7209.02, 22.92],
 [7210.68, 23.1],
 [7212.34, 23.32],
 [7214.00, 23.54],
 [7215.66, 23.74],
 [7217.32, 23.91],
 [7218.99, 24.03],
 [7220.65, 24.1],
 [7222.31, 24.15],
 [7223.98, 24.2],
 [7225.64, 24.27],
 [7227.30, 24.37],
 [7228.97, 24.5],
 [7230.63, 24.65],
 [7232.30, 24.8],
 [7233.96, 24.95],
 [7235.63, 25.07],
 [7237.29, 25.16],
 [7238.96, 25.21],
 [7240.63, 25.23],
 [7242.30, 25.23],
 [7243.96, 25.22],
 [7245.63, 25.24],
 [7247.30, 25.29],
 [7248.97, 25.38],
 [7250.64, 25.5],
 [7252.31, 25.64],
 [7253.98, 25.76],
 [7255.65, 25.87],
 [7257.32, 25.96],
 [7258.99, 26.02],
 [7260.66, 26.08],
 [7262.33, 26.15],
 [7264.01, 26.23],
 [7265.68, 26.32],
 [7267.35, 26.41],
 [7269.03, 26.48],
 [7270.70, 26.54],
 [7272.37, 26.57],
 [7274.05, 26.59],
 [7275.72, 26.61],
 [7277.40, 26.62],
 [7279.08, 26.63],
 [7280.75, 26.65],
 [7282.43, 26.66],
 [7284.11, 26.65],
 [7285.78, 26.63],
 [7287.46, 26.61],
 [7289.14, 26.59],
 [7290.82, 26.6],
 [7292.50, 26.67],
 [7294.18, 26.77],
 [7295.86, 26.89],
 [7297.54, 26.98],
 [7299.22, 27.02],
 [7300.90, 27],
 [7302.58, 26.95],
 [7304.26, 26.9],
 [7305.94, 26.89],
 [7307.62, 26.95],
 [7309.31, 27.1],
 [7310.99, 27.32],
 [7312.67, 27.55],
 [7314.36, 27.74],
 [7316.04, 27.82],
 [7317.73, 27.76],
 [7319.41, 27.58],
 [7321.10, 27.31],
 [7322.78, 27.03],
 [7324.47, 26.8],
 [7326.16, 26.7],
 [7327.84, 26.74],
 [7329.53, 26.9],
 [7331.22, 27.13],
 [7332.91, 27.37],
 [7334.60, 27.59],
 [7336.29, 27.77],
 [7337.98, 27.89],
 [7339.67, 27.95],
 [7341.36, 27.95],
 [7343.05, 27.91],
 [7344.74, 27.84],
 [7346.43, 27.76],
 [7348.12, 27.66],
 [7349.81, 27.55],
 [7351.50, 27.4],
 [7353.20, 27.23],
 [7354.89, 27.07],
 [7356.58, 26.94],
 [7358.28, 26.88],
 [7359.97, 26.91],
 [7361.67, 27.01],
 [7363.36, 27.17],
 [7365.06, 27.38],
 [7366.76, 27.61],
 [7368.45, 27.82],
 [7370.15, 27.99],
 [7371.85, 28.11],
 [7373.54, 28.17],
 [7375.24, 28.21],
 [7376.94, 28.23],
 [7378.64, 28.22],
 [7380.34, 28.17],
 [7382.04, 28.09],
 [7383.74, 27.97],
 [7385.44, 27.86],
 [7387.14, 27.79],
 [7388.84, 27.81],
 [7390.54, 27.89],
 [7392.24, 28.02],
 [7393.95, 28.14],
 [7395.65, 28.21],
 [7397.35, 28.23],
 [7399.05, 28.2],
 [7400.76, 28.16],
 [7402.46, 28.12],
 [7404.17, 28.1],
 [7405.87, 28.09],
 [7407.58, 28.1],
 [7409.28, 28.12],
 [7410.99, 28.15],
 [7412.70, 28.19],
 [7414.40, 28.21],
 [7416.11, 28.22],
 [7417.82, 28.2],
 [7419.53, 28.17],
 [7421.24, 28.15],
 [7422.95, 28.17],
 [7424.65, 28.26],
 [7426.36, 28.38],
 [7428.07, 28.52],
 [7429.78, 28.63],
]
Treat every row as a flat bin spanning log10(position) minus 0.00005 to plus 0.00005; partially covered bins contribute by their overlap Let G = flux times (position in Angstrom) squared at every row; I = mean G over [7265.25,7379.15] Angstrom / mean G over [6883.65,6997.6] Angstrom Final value 1.4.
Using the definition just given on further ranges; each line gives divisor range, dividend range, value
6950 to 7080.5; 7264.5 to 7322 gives 1.19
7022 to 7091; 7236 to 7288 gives 1.10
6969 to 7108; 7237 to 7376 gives 1.19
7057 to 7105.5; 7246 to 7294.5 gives 1.16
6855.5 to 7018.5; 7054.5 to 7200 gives 1.11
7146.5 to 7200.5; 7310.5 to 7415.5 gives 1.27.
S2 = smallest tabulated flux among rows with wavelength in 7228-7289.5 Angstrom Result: 24.5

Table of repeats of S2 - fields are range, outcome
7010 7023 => 23.89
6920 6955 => 20.75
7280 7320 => 26.59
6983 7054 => 23.36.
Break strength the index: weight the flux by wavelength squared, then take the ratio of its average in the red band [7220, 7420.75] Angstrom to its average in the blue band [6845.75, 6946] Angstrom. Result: 1.49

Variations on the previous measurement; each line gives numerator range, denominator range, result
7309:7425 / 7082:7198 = 1.30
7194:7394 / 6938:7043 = 1.19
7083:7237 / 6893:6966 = 1.11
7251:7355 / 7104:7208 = 1.24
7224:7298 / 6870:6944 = 1.38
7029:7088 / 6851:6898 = 1.37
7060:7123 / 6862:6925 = 1.26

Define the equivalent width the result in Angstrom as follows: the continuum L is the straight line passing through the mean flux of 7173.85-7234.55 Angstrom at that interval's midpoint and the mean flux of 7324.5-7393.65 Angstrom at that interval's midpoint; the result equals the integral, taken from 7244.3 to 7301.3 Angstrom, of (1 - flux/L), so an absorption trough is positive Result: -2.1 Angstrom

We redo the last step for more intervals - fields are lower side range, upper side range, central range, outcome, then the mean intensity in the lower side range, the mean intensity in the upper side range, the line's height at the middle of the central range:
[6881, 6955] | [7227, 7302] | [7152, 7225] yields 5.3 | 21.4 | 26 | 25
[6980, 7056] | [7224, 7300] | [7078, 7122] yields 3.1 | 24.8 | 25.9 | 25.2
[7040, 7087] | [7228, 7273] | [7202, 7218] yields 1.5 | 25.2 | 25.6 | 25.5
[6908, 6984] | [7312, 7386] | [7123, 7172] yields 6.4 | 22.7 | 27.6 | 25.1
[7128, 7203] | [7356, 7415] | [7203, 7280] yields -2.1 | 22.5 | 27.9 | 24.4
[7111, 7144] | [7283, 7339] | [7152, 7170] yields 0.5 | 22.1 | 27.1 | 23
